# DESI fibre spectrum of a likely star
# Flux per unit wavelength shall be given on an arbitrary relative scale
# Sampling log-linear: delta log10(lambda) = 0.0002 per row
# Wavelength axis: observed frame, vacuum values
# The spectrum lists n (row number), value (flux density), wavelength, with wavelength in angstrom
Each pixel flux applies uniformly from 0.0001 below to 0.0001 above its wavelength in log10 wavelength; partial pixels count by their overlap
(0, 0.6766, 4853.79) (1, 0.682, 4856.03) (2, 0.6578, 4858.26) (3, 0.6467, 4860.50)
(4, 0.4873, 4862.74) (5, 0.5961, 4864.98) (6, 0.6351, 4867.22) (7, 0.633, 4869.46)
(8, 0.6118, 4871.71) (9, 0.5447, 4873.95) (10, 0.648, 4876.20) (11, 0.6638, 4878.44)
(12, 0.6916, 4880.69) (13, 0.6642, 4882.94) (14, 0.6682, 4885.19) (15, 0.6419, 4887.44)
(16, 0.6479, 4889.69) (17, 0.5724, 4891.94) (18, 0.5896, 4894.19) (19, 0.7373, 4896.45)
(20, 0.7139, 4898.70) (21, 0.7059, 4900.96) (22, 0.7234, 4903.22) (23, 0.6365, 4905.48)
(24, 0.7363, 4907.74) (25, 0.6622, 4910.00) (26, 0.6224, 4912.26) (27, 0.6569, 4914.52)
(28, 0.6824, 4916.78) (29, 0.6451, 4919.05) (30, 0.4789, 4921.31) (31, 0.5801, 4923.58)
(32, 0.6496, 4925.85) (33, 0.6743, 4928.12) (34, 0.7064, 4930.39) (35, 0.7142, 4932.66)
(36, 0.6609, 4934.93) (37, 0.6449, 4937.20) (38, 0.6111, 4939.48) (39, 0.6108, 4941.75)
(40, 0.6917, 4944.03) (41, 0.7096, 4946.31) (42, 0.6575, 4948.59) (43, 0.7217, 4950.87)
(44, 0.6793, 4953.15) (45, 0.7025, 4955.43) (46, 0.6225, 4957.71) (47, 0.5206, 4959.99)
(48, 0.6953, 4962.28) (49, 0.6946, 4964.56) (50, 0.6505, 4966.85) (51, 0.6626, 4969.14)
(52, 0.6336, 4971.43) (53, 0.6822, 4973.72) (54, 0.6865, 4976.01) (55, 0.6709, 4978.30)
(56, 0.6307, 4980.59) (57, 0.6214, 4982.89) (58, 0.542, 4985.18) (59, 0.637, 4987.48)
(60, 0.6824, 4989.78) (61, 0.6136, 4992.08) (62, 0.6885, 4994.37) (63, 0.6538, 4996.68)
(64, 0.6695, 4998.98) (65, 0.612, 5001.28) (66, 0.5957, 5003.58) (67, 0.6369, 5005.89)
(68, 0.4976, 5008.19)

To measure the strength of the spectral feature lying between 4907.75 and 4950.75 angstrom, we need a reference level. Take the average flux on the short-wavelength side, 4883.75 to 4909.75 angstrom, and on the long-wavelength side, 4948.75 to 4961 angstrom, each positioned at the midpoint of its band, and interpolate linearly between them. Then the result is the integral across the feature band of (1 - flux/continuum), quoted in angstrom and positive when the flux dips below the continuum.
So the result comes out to 0.51 angstrom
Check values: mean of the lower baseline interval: 0.67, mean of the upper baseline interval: 0.652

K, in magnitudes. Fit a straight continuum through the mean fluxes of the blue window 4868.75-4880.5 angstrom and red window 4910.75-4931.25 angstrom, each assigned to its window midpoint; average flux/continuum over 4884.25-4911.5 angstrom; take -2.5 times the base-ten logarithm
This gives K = -0.07 mag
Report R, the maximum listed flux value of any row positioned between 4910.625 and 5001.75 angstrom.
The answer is 0.7217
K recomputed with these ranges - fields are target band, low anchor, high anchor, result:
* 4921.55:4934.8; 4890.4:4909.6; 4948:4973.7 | 0.03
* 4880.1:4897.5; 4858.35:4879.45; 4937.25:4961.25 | -0.05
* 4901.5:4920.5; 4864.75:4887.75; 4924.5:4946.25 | -0.03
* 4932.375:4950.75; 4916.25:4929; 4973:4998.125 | -0.07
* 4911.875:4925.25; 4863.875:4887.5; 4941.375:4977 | 0.07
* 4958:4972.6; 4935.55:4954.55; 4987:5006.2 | 0.03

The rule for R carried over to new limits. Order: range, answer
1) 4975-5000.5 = 0.6885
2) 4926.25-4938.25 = 0.7142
